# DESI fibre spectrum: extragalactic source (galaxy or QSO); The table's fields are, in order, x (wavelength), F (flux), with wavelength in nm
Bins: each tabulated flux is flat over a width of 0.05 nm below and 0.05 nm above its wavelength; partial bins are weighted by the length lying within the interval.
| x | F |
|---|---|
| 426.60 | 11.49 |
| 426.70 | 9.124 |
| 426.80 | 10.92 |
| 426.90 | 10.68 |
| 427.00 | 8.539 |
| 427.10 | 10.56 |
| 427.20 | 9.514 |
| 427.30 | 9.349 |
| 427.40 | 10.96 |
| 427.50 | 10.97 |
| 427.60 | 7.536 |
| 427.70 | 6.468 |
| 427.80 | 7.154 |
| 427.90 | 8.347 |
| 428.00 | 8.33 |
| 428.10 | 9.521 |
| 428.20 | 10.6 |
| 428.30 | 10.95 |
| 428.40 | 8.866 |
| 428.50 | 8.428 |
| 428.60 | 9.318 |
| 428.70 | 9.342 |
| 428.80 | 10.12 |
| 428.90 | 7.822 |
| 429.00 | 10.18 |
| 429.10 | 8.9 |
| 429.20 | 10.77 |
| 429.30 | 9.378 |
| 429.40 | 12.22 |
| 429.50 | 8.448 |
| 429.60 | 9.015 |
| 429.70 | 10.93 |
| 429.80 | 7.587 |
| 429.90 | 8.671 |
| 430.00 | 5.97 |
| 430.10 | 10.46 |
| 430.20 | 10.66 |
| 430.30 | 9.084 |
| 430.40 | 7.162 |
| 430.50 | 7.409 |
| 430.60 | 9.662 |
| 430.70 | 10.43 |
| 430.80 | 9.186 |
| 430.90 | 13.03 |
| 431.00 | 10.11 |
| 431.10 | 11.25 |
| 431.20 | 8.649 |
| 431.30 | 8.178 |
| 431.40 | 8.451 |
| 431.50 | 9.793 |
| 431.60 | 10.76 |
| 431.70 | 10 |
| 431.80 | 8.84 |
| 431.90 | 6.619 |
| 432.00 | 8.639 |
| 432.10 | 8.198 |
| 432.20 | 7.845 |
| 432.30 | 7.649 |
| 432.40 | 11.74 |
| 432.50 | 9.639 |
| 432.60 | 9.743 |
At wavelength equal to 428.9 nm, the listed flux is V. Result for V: 7.822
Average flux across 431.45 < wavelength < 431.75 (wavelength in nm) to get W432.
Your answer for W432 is 10.2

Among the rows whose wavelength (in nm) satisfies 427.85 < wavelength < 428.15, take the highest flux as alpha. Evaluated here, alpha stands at 9.521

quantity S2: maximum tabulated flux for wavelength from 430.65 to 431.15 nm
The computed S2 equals 13.03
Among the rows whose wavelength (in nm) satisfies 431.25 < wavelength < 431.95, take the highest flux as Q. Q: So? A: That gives 10.76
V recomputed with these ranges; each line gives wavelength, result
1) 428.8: 10.12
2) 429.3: 9.378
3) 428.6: 9.318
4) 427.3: 9.349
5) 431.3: 8.178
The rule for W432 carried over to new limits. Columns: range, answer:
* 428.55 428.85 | 9.59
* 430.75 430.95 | 11.1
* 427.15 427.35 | 9.43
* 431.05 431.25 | 9.95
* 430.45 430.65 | 8.54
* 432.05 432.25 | 8.02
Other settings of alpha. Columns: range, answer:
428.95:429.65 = 12.22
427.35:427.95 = 10.97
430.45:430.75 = 10.43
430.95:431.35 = 11.25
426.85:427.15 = 10.68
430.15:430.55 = 10.66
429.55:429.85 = 10.93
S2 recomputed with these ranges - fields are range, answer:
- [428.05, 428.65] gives 10.95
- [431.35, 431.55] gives 9.793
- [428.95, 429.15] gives 10.18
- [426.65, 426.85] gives 10.92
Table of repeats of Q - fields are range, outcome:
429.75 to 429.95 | 8.671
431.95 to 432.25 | 8.639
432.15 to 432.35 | 7.845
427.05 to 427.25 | 10.56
